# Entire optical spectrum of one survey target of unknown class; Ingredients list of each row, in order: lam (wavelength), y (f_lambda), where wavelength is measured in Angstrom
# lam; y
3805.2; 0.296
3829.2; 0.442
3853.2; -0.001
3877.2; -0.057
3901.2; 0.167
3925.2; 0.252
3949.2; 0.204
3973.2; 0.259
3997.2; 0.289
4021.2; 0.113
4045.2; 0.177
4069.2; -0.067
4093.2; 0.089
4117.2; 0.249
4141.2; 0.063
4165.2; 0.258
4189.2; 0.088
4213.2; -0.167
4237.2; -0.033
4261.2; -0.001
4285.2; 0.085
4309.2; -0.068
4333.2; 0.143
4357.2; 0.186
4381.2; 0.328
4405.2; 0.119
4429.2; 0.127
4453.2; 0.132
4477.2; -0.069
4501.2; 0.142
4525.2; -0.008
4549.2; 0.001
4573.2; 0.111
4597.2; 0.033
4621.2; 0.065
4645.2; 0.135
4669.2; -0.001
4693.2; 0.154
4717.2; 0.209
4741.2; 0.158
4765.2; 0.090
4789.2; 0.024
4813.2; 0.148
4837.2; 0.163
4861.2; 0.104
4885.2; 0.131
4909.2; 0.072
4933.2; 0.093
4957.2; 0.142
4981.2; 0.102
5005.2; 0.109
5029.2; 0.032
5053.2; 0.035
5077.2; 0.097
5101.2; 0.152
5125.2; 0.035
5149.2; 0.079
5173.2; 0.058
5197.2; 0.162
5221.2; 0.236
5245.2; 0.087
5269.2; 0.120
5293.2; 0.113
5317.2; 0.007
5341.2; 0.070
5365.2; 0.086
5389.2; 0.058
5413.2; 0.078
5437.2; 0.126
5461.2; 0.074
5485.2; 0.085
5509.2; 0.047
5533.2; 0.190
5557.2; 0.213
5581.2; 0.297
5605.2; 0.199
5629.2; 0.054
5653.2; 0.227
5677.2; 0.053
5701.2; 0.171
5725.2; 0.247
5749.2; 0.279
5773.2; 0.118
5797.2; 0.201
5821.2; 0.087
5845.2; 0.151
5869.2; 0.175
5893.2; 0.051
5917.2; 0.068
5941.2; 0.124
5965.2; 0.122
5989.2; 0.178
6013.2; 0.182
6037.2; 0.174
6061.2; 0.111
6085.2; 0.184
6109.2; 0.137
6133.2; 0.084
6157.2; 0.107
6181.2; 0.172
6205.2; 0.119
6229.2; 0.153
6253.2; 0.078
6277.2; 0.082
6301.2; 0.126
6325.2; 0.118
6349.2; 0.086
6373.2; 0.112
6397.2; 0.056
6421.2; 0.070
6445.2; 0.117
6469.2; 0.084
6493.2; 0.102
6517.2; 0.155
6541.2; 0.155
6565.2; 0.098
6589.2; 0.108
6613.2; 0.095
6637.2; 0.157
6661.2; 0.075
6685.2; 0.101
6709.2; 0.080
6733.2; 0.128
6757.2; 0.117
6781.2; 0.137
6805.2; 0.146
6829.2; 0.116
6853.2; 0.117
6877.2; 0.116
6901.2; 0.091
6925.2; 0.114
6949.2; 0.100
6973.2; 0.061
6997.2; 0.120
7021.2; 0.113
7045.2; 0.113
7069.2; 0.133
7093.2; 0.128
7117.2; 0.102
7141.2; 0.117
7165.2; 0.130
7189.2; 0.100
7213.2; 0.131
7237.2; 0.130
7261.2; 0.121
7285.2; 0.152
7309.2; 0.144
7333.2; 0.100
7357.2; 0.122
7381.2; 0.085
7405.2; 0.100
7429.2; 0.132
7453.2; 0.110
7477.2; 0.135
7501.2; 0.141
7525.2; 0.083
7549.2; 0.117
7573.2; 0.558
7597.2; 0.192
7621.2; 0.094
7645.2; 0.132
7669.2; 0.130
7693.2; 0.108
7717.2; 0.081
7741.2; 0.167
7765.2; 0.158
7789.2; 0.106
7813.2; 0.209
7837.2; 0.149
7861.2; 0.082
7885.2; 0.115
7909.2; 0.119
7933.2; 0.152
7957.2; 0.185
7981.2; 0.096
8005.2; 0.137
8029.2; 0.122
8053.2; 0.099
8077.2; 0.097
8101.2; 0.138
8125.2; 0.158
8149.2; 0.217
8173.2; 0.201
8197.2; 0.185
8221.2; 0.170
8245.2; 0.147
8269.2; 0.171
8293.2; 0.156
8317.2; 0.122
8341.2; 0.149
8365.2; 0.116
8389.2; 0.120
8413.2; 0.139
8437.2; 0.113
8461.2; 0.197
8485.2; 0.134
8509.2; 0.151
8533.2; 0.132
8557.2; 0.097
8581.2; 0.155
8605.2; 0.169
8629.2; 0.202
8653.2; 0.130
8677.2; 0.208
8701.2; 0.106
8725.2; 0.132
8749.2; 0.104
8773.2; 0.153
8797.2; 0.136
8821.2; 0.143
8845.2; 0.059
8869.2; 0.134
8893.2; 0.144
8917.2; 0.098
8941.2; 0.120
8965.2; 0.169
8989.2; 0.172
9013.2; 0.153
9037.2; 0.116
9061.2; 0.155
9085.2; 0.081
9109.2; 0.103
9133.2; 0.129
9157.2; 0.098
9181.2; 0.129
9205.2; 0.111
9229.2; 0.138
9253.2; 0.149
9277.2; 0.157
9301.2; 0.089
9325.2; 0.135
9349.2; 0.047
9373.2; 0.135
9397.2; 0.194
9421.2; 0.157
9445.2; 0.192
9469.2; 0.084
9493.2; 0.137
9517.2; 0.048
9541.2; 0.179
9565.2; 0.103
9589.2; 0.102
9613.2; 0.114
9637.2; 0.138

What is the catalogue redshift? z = 1.029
